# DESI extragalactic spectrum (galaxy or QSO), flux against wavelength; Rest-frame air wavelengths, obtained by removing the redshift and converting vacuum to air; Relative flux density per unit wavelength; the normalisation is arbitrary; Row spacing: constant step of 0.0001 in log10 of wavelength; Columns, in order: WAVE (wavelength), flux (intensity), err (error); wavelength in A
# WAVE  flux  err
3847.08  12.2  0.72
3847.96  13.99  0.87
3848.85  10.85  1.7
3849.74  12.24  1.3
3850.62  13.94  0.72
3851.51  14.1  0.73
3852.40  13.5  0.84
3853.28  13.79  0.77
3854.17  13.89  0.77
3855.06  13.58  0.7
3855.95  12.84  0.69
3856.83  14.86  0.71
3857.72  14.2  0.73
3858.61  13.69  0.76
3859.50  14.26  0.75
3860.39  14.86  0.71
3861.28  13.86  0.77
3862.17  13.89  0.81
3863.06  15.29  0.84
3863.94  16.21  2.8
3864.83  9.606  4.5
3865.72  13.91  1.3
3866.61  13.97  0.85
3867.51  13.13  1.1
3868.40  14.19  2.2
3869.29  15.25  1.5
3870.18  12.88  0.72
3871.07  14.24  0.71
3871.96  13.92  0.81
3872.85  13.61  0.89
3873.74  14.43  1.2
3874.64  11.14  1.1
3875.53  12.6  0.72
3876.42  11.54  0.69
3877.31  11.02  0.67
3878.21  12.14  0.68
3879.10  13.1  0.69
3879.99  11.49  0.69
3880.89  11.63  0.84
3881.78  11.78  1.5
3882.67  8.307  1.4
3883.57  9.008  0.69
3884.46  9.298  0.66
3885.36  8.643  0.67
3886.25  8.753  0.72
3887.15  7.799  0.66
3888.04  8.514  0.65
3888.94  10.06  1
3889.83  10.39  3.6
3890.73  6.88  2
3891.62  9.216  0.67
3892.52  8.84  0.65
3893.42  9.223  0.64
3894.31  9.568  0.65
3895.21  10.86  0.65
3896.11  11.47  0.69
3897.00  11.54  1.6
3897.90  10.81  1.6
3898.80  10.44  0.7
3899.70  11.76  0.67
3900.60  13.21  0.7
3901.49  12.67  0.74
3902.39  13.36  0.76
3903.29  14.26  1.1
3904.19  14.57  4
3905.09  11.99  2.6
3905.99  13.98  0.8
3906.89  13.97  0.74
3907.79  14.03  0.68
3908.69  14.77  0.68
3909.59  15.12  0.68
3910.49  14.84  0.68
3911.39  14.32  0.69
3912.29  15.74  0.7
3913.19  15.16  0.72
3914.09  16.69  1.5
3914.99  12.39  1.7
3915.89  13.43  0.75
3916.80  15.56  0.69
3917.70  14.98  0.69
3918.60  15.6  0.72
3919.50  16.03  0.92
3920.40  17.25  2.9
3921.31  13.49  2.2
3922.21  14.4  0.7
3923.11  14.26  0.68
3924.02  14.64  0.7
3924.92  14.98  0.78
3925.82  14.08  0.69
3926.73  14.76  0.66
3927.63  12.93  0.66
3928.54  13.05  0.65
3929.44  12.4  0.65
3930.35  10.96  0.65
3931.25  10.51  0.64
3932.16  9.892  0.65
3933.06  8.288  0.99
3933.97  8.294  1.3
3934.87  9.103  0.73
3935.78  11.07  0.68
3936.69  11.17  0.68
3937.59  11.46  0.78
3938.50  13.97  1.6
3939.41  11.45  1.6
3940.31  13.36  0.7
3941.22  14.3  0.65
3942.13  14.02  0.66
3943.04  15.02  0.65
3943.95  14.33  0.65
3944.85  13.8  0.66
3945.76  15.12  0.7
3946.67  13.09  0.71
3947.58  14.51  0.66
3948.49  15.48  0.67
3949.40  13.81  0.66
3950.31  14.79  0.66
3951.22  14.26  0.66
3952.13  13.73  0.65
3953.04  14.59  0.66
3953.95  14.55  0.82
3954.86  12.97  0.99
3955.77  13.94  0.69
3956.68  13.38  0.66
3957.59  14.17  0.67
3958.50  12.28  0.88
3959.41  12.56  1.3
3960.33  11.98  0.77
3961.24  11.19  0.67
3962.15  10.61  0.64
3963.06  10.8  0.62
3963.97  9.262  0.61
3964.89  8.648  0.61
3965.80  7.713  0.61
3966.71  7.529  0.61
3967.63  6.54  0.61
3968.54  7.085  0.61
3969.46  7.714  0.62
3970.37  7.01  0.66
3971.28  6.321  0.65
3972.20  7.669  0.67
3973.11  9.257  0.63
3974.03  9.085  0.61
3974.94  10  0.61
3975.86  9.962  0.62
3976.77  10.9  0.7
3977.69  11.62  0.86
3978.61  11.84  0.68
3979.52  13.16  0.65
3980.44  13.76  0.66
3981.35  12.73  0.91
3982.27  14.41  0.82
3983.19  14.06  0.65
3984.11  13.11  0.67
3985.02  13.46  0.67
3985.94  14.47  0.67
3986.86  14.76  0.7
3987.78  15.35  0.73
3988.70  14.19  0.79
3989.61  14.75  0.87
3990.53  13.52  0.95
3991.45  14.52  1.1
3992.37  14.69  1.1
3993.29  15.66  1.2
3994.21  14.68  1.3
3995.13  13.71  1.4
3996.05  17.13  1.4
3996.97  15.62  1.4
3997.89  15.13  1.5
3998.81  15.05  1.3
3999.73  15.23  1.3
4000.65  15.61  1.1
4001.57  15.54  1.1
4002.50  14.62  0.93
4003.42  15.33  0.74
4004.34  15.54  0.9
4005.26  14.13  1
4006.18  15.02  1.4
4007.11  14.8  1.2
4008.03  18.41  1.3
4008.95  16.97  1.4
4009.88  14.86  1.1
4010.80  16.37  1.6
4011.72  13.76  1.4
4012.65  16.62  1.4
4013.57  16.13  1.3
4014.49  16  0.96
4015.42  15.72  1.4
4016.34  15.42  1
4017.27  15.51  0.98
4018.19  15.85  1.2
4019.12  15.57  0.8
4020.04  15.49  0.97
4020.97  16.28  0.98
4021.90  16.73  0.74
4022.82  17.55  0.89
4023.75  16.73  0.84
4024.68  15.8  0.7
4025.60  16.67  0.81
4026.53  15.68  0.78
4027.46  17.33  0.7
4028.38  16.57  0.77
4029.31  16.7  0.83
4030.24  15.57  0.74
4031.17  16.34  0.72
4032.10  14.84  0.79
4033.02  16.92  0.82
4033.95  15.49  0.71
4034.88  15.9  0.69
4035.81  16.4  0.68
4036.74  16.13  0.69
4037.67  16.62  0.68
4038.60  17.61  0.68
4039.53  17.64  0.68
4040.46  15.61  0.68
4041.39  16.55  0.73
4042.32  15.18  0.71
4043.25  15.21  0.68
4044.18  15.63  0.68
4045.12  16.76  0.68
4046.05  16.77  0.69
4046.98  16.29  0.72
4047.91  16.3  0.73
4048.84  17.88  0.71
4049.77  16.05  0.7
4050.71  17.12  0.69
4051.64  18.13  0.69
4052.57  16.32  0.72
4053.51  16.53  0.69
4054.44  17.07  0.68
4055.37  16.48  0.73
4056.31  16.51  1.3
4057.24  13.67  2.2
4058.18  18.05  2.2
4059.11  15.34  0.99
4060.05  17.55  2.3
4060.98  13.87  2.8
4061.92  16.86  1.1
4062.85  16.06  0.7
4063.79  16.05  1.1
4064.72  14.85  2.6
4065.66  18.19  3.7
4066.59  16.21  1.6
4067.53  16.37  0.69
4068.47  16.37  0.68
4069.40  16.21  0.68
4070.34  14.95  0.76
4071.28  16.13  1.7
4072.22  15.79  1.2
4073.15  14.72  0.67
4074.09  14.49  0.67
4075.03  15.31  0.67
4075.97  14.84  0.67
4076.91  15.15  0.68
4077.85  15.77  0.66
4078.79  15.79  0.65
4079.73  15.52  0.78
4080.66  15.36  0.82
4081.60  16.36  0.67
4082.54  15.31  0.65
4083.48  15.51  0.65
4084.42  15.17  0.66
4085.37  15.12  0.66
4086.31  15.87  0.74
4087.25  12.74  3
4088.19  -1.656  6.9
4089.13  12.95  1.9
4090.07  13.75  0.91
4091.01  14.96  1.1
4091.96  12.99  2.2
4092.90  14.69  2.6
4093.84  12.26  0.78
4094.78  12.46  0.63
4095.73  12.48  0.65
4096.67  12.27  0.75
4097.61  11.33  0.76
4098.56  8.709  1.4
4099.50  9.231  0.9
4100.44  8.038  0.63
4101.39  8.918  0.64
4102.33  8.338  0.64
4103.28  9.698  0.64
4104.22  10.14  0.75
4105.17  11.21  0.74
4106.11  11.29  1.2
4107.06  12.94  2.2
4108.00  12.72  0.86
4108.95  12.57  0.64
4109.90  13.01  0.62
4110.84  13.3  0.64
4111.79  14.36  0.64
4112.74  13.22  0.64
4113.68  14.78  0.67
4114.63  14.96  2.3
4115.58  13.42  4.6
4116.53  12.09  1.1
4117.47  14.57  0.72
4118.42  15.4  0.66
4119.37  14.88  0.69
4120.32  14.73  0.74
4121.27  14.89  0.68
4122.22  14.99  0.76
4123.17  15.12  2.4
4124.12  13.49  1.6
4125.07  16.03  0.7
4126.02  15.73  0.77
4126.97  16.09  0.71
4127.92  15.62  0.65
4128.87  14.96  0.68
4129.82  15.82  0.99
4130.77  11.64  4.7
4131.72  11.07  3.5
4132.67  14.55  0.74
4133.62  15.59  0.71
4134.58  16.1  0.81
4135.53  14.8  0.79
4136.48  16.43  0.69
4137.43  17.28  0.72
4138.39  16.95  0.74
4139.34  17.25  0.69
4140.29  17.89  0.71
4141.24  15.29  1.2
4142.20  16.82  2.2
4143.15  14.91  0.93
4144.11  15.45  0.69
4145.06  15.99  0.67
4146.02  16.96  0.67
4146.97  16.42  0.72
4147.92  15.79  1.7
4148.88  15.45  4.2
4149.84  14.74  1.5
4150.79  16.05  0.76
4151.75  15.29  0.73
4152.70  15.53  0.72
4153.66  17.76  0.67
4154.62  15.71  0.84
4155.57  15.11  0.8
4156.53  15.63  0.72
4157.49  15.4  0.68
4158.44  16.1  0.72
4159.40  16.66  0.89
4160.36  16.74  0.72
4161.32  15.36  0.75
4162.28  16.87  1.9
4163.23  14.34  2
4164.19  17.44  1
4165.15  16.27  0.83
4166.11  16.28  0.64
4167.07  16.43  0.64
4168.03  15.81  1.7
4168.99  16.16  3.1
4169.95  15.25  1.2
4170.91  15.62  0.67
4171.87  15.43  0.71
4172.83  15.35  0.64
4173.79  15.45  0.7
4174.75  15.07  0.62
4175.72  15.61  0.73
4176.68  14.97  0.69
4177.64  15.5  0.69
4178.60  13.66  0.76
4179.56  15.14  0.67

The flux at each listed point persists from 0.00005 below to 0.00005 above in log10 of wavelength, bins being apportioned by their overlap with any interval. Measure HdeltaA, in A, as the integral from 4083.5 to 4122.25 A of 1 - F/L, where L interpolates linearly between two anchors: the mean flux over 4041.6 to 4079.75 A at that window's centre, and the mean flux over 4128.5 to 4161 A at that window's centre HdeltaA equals 8.39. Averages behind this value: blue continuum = 16.1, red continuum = 15.7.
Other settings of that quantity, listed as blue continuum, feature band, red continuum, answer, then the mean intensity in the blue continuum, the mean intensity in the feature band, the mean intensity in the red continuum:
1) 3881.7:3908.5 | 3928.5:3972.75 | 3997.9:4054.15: 4.8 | 10.9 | 11.6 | 16.1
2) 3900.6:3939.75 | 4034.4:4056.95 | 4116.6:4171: -2.9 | 13.4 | 16.5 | 15.6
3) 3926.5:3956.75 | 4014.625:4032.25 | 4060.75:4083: -1.8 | 12.9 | 16.1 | 15.7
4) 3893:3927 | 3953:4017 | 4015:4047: 9.3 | 13.7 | 13.1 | 16.2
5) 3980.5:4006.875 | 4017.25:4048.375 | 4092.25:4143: -4.1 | 14.7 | 16.3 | 13.6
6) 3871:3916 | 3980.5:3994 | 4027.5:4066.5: 0.3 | 11.9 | 14.3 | 16.3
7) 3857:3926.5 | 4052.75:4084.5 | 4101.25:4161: -3.7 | 12.8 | 15.8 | 14.7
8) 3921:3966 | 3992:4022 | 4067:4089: -4.3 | 12.7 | 15.5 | 14.6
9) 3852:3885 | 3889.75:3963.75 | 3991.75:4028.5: 6.0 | 13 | 13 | 15.7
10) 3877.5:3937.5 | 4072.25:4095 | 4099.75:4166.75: 0.1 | 12.2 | 14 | 14.7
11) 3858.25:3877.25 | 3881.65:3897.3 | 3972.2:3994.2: 4.7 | 13.6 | 9.39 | 12.9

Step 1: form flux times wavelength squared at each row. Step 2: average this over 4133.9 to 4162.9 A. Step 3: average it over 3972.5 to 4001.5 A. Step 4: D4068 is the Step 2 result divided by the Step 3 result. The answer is 1.28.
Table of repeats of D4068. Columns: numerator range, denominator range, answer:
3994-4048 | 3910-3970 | 1.30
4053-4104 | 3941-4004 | 1.16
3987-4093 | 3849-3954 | 1.30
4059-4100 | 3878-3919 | 1.30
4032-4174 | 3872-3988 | 1.34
